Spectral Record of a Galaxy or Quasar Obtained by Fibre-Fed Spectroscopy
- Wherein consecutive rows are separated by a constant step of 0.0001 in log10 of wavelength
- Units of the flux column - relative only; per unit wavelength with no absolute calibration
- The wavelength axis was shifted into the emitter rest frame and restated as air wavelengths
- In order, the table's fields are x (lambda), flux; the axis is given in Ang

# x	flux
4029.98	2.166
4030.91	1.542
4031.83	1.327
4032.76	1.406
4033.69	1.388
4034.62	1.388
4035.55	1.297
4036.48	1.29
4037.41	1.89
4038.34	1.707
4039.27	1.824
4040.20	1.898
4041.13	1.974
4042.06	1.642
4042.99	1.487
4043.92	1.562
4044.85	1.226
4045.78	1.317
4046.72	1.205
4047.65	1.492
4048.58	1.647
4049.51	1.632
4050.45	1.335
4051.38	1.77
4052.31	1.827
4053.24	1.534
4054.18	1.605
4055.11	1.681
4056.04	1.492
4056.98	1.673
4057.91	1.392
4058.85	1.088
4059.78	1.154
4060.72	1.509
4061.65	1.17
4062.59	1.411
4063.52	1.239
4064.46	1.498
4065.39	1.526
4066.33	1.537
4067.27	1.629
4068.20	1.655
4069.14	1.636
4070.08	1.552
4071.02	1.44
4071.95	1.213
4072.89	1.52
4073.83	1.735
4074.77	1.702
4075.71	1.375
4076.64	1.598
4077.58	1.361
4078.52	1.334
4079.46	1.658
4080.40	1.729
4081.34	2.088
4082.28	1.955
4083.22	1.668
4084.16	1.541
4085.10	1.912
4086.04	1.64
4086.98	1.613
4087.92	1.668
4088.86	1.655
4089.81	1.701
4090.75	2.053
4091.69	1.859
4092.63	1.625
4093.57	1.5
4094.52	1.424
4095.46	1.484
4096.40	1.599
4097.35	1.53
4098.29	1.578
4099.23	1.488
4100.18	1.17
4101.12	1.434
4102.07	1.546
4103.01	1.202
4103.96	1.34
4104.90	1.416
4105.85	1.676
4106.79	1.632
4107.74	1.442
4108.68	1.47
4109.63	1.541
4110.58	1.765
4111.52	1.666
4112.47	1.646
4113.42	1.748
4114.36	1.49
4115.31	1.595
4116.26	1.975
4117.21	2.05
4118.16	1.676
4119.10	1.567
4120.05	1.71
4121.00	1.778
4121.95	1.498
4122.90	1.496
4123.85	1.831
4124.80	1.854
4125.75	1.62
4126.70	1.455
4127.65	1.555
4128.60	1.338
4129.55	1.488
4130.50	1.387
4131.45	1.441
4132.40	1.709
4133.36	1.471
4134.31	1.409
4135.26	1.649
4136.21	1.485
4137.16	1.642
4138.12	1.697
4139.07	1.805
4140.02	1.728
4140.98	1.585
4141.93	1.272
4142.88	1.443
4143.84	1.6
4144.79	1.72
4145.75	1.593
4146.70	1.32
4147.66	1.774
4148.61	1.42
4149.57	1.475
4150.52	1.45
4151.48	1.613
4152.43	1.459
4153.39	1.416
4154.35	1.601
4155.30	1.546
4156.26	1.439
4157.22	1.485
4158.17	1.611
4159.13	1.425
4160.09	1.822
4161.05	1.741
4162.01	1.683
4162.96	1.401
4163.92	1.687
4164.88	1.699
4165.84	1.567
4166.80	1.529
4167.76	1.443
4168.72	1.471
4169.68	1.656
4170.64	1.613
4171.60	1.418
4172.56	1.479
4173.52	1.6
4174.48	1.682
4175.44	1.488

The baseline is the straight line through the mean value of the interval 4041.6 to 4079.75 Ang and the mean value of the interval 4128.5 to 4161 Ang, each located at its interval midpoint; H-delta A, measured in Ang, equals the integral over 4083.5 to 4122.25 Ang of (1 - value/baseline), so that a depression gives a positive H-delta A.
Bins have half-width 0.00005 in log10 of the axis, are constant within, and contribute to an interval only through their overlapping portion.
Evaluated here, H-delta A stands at -2.35 Ang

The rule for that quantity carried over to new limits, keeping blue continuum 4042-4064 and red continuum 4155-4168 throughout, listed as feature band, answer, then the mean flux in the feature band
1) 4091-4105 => 0.17 Ang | 1.49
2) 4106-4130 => -1.65 Ang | 1.64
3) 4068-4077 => -0.35 Ang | 1.54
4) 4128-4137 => 0.32 Ang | 1.49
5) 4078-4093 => -2.37 Ang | 1.73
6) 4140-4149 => 0.13 Ang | 1.54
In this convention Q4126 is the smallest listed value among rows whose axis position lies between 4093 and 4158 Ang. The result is 1.17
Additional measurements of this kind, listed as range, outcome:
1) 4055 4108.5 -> 1.088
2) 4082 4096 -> 1.424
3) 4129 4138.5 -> 1.387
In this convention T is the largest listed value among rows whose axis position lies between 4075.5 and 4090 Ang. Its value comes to 2.088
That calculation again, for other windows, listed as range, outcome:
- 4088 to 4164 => 2.053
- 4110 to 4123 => 2.05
